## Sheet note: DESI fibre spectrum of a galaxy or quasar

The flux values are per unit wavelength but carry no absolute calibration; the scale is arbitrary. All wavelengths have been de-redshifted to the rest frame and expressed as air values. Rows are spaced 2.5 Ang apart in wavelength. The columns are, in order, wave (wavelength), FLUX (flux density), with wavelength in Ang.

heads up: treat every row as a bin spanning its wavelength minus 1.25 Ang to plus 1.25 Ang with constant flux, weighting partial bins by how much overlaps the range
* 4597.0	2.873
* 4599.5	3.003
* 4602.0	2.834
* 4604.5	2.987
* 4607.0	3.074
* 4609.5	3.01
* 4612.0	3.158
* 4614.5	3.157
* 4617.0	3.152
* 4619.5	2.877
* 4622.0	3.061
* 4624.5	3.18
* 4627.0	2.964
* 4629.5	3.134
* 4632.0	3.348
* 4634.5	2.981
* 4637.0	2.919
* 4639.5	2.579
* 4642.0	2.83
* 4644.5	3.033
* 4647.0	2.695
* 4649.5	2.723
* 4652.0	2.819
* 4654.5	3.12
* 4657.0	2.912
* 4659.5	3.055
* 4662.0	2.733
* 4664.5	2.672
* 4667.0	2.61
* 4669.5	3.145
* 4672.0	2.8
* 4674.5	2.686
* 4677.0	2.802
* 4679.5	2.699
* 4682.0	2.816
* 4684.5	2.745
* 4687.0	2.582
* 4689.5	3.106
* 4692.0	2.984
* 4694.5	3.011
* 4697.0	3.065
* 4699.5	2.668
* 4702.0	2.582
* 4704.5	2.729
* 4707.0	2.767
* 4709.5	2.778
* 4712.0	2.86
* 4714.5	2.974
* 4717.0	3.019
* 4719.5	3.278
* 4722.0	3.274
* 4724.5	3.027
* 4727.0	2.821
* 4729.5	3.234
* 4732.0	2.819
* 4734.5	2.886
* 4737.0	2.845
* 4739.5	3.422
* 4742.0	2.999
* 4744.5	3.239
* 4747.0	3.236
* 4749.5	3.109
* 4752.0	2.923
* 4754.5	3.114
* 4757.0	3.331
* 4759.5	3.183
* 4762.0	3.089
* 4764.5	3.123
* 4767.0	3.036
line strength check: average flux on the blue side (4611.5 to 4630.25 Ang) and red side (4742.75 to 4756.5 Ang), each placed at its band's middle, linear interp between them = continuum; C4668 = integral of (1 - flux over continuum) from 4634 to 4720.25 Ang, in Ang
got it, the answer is 7.1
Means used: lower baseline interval 3.08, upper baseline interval 3.13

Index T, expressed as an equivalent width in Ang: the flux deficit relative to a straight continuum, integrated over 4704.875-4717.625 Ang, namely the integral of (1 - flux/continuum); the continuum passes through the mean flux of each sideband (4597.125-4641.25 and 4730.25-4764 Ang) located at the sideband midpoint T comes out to 0.9 Ang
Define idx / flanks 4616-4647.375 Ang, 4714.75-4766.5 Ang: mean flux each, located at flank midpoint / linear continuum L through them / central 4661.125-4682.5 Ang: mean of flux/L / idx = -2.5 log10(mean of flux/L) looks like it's 0.10 mag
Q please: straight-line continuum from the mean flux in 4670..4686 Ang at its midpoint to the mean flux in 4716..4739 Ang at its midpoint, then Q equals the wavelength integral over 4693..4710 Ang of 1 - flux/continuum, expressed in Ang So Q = 0.5 Ang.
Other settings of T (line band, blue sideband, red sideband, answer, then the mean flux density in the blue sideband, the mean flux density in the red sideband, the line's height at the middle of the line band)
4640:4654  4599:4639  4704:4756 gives 1.0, 3.04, 3.02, 3.04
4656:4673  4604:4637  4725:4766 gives 1.3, 3.08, 3.08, 3.08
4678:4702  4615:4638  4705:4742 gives 1.5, 3.07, 2.99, 3.02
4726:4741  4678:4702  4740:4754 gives 0.2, 2.84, 3.12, 3.05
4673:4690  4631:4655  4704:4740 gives 1.0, 2.89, 2.98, 2.93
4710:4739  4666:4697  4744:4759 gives 0.3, 2.84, 3.16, 3.04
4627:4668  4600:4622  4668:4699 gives 0.8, 3.03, 2.86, 2.95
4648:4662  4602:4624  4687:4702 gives 0.3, 3.05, 2.9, 2.97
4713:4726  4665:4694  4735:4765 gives -0.5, 2.82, 3.13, 2.99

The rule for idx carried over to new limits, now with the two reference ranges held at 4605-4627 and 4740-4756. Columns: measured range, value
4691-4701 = 0.07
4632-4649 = 0.08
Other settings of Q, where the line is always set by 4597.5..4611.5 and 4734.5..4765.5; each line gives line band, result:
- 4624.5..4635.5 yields -0.40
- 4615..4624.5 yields -0.19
